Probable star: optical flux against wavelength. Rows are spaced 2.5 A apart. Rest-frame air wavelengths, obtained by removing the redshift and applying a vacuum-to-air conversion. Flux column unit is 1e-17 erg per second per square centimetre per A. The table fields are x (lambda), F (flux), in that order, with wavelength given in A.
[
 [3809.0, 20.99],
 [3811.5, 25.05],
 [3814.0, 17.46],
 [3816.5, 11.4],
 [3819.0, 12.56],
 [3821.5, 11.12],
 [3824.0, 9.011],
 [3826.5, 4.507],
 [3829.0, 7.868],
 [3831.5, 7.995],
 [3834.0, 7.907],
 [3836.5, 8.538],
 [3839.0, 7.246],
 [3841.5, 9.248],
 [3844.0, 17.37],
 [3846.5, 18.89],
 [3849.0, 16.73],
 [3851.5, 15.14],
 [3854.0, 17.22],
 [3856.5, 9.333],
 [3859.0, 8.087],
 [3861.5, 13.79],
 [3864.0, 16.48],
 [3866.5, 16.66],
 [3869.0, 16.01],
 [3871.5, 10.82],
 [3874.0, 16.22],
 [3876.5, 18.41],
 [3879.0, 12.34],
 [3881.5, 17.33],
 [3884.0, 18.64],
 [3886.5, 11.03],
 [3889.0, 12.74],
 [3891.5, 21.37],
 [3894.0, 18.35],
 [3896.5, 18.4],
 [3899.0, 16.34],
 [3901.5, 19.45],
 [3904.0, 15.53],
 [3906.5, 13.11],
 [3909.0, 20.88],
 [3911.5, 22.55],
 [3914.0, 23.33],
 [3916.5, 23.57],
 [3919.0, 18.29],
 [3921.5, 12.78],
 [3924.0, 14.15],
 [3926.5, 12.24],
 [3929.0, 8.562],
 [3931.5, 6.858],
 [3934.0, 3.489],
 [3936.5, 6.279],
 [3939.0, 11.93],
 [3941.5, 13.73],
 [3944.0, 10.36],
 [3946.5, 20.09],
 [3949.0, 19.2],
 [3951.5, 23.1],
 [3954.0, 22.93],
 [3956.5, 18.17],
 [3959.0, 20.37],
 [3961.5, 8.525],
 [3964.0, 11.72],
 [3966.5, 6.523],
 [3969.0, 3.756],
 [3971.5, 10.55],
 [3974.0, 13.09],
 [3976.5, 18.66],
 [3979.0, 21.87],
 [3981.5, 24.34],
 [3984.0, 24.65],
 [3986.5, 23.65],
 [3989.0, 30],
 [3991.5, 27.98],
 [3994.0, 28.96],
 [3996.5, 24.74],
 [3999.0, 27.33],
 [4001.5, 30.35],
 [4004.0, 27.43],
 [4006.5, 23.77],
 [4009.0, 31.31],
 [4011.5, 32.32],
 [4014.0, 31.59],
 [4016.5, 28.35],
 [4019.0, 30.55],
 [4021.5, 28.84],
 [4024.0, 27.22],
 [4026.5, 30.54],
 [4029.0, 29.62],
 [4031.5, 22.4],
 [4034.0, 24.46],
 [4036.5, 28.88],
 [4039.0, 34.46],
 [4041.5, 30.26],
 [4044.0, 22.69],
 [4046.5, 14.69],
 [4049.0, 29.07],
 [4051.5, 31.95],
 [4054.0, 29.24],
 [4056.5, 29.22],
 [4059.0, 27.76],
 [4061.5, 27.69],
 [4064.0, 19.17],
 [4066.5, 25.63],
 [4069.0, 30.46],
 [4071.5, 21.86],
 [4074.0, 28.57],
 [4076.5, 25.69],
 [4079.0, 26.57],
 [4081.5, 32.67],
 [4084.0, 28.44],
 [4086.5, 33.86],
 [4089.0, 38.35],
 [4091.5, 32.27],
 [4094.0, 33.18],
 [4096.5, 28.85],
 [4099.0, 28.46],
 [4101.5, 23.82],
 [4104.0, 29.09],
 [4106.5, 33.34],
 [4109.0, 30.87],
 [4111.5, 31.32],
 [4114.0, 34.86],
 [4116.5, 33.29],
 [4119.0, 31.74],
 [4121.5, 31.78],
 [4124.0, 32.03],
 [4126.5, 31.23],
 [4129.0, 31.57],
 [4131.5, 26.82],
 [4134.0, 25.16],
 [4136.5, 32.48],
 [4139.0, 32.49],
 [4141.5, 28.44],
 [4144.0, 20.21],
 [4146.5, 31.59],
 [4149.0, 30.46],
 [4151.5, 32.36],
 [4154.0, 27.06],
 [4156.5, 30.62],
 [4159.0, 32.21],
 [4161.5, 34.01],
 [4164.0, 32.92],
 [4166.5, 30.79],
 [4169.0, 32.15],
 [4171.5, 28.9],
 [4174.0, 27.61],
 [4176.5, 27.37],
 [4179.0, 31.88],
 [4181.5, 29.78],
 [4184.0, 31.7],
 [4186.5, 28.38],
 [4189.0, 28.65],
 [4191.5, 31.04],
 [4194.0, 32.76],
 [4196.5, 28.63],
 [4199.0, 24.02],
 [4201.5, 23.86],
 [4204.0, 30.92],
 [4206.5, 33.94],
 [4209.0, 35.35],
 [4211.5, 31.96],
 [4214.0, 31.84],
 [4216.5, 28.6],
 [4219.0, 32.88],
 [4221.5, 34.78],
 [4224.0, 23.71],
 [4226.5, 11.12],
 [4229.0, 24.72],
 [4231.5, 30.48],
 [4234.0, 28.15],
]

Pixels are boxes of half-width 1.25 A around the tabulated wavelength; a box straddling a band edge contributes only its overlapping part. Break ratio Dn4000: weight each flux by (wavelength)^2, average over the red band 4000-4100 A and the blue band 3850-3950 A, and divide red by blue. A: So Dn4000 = 2.04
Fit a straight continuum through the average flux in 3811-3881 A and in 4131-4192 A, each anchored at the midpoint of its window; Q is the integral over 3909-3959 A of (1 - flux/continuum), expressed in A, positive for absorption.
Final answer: 5.6 A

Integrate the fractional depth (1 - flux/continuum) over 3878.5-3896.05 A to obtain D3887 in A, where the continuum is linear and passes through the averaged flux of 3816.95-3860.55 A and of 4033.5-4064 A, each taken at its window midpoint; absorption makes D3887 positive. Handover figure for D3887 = -1.6 A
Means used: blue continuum 11.1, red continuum 27.3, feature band 16.2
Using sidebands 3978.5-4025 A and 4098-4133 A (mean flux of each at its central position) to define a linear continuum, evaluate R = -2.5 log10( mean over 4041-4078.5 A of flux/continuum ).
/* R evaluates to 0.12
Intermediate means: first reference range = 27.7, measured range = 26.2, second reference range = 30.7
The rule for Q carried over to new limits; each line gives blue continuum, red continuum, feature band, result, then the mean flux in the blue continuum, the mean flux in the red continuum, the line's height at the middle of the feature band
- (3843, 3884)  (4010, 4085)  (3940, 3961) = 3.0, 15.1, 27.7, 21.1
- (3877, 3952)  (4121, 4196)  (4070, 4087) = -1.8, 15.5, 30.1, 25.3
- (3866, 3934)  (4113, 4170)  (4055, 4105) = -3.1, 15.9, 30.7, 26.9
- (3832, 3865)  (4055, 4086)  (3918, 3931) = 3.6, 12.6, 27.2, 17.6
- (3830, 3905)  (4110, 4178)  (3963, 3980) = 6.9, 14.4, 30.4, 20.4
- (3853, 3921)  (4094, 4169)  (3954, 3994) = 6.5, 16.5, 30.4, 21.4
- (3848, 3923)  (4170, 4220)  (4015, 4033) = -4.6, 16.4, 30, 22.5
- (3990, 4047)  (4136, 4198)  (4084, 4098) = -1.8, 28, 30.1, 29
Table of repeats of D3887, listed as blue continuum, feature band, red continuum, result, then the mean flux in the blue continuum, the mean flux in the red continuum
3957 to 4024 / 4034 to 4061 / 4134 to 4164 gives -2.4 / 22.8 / 30.1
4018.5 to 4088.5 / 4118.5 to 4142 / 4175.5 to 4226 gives -1.3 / 27.7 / 29.8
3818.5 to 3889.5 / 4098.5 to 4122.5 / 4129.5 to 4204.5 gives -4.0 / 12.7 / 29.5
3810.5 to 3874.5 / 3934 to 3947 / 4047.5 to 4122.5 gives 5.6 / 12.7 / 29.6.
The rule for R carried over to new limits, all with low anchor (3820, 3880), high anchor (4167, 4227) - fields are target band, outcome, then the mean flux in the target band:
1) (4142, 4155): -0.05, 28.4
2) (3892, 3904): -0.22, 18.1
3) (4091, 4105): -0.18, 29.1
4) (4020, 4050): -0.25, 26.9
